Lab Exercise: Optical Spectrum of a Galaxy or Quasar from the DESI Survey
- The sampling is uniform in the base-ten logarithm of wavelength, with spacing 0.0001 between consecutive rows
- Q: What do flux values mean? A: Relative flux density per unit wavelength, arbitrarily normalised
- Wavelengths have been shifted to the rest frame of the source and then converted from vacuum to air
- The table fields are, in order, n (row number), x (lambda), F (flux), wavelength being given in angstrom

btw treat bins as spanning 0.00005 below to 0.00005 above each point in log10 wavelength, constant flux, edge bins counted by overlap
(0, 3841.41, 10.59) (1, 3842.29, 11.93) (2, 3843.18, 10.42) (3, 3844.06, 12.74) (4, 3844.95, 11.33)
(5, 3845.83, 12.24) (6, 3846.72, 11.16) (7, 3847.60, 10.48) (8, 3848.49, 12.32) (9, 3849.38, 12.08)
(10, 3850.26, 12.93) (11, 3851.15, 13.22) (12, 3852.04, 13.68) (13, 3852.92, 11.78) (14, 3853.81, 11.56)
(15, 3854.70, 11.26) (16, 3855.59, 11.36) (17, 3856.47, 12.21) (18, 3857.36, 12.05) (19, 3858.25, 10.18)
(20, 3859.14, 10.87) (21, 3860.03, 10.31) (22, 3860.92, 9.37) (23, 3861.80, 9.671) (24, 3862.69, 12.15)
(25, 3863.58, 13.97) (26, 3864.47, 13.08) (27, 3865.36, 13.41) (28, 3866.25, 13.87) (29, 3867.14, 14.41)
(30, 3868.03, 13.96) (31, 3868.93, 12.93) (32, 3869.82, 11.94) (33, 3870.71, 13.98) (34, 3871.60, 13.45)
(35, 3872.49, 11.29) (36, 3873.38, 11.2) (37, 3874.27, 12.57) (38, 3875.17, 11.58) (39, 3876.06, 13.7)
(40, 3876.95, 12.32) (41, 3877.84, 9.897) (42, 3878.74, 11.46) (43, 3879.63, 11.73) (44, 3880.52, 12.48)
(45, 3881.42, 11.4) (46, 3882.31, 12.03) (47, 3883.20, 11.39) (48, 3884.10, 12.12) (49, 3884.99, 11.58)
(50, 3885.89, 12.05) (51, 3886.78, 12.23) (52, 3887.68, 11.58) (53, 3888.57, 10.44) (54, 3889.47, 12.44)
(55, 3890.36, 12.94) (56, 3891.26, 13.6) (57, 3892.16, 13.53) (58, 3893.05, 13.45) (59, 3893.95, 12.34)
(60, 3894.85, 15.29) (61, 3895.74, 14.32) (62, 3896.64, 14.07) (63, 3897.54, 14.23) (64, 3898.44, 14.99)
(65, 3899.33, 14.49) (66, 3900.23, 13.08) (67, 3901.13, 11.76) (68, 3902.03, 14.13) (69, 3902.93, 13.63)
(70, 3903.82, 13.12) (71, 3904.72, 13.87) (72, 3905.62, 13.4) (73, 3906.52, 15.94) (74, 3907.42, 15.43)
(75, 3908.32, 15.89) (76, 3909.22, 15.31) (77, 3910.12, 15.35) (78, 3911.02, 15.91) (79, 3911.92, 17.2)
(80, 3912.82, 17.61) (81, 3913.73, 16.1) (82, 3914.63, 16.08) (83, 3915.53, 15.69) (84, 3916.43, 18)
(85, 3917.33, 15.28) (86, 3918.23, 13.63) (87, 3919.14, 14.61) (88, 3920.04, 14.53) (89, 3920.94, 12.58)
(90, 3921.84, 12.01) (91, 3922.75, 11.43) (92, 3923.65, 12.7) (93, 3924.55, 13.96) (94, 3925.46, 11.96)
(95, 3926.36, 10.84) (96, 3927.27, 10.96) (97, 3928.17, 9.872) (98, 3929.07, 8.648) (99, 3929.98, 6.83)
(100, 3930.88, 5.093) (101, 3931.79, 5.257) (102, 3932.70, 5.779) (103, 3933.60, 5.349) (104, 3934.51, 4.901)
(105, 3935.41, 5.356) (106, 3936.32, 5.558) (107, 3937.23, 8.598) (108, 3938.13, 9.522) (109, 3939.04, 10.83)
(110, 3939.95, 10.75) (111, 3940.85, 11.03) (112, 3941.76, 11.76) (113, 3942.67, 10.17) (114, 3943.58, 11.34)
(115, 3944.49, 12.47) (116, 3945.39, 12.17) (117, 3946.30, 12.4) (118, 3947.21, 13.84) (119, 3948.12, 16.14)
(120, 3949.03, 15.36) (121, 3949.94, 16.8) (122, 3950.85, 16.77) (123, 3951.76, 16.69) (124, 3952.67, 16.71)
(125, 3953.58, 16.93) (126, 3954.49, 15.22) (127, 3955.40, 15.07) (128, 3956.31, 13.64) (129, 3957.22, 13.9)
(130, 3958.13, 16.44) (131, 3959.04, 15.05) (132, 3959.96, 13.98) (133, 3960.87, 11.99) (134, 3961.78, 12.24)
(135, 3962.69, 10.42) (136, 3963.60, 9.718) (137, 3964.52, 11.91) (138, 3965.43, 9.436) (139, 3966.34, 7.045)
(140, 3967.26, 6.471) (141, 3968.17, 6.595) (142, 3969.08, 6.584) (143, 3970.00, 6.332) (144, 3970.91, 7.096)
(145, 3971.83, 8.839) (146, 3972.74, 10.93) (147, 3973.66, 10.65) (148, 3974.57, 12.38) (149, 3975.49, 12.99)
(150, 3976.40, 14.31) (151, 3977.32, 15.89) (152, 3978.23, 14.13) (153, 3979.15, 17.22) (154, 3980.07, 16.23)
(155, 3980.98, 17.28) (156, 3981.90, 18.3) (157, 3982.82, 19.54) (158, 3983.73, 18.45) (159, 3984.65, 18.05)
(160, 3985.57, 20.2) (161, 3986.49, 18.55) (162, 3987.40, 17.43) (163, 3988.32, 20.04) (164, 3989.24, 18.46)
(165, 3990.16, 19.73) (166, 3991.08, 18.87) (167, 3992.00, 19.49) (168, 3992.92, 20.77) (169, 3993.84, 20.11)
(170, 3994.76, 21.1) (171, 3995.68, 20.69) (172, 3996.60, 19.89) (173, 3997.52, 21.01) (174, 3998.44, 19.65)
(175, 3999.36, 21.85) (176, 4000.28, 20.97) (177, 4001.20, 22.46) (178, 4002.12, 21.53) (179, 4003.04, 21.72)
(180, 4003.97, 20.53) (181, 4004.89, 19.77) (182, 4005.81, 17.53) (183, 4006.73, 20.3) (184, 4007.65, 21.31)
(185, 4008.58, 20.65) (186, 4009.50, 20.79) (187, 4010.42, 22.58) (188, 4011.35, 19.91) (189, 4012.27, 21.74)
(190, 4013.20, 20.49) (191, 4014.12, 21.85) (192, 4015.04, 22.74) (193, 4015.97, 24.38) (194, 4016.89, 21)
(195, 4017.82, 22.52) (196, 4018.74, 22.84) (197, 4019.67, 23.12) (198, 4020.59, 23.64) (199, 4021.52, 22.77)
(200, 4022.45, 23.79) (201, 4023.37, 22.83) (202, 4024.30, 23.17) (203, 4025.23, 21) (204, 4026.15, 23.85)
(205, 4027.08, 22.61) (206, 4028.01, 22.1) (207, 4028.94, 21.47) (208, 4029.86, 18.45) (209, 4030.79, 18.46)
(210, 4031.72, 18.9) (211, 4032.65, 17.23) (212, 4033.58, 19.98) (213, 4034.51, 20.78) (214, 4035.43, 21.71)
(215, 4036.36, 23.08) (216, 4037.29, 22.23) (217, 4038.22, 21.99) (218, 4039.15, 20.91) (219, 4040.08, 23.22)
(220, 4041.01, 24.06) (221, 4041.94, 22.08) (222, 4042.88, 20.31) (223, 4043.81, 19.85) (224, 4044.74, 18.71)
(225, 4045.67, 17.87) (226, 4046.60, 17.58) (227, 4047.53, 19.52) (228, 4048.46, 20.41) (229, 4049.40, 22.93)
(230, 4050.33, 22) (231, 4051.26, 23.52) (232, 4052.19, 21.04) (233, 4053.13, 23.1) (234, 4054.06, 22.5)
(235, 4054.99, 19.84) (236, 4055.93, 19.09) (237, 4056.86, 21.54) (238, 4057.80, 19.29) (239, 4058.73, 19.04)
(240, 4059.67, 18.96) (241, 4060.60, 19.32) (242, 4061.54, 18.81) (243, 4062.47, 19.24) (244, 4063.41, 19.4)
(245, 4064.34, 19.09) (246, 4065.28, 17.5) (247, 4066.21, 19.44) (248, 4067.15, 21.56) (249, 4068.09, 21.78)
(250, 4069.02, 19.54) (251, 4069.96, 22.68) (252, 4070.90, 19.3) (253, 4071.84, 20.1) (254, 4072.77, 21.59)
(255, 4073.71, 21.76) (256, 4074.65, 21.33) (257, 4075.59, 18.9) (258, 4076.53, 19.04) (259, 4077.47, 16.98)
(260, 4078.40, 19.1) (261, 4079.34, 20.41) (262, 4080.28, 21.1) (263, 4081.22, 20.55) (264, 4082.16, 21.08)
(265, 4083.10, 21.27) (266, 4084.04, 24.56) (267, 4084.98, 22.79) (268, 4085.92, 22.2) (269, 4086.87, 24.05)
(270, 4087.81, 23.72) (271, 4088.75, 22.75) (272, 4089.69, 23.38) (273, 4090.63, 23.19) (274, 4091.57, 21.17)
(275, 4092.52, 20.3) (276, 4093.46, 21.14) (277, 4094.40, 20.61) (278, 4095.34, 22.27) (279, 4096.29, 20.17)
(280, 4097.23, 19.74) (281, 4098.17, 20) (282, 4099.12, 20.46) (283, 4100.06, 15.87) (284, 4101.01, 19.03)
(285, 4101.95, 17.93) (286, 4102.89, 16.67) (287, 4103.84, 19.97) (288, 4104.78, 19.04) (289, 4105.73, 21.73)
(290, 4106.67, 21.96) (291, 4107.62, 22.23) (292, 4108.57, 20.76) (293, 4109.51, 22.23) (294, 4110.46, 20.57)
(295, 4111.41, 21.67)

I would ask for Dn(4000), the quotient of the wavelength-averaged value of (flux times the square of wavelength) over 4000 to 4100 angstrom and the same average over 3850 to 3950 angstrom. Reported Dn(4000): 1.8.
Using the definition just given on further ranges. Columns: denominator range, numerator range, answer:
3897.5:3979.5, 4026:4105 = 1.78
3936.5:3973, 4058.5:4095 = 1.85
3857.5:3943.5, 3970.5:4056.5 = 1.73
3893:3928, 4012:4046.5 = 1.61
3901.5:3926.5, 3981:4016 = 1.45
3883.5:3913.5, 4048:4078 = 1.59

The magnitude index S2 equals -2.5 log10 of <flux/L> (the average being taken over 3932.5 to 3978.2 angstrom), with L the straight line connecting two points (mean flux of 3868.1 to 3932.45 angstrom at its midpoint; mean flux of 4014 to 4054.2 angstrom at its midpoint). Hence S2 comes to 0.39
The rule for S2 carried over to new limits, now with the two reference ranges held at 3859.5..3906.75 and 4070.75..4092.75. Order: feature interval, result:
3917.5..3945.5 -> 0.418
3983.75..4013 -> -0.144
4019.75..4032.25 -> -0.155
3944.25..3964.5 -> 0.111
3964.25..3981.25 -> 0.439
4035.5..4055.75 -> -0.080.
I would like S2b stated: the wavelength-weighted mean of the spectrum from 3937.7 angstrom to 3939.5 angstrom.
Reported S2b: 10.2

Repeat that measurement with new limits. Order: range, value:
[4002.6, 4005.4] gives 20.6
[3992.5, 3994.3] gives 20.4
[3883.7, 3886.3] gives 11.9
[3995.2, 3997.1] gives 20.3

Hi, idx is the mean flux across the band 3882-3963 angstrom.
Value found 12.8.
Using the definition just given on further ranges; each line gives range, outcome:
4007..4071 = 21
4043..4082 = 20.1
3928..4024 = 15.6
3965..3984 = 12.2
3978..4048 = 20.6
